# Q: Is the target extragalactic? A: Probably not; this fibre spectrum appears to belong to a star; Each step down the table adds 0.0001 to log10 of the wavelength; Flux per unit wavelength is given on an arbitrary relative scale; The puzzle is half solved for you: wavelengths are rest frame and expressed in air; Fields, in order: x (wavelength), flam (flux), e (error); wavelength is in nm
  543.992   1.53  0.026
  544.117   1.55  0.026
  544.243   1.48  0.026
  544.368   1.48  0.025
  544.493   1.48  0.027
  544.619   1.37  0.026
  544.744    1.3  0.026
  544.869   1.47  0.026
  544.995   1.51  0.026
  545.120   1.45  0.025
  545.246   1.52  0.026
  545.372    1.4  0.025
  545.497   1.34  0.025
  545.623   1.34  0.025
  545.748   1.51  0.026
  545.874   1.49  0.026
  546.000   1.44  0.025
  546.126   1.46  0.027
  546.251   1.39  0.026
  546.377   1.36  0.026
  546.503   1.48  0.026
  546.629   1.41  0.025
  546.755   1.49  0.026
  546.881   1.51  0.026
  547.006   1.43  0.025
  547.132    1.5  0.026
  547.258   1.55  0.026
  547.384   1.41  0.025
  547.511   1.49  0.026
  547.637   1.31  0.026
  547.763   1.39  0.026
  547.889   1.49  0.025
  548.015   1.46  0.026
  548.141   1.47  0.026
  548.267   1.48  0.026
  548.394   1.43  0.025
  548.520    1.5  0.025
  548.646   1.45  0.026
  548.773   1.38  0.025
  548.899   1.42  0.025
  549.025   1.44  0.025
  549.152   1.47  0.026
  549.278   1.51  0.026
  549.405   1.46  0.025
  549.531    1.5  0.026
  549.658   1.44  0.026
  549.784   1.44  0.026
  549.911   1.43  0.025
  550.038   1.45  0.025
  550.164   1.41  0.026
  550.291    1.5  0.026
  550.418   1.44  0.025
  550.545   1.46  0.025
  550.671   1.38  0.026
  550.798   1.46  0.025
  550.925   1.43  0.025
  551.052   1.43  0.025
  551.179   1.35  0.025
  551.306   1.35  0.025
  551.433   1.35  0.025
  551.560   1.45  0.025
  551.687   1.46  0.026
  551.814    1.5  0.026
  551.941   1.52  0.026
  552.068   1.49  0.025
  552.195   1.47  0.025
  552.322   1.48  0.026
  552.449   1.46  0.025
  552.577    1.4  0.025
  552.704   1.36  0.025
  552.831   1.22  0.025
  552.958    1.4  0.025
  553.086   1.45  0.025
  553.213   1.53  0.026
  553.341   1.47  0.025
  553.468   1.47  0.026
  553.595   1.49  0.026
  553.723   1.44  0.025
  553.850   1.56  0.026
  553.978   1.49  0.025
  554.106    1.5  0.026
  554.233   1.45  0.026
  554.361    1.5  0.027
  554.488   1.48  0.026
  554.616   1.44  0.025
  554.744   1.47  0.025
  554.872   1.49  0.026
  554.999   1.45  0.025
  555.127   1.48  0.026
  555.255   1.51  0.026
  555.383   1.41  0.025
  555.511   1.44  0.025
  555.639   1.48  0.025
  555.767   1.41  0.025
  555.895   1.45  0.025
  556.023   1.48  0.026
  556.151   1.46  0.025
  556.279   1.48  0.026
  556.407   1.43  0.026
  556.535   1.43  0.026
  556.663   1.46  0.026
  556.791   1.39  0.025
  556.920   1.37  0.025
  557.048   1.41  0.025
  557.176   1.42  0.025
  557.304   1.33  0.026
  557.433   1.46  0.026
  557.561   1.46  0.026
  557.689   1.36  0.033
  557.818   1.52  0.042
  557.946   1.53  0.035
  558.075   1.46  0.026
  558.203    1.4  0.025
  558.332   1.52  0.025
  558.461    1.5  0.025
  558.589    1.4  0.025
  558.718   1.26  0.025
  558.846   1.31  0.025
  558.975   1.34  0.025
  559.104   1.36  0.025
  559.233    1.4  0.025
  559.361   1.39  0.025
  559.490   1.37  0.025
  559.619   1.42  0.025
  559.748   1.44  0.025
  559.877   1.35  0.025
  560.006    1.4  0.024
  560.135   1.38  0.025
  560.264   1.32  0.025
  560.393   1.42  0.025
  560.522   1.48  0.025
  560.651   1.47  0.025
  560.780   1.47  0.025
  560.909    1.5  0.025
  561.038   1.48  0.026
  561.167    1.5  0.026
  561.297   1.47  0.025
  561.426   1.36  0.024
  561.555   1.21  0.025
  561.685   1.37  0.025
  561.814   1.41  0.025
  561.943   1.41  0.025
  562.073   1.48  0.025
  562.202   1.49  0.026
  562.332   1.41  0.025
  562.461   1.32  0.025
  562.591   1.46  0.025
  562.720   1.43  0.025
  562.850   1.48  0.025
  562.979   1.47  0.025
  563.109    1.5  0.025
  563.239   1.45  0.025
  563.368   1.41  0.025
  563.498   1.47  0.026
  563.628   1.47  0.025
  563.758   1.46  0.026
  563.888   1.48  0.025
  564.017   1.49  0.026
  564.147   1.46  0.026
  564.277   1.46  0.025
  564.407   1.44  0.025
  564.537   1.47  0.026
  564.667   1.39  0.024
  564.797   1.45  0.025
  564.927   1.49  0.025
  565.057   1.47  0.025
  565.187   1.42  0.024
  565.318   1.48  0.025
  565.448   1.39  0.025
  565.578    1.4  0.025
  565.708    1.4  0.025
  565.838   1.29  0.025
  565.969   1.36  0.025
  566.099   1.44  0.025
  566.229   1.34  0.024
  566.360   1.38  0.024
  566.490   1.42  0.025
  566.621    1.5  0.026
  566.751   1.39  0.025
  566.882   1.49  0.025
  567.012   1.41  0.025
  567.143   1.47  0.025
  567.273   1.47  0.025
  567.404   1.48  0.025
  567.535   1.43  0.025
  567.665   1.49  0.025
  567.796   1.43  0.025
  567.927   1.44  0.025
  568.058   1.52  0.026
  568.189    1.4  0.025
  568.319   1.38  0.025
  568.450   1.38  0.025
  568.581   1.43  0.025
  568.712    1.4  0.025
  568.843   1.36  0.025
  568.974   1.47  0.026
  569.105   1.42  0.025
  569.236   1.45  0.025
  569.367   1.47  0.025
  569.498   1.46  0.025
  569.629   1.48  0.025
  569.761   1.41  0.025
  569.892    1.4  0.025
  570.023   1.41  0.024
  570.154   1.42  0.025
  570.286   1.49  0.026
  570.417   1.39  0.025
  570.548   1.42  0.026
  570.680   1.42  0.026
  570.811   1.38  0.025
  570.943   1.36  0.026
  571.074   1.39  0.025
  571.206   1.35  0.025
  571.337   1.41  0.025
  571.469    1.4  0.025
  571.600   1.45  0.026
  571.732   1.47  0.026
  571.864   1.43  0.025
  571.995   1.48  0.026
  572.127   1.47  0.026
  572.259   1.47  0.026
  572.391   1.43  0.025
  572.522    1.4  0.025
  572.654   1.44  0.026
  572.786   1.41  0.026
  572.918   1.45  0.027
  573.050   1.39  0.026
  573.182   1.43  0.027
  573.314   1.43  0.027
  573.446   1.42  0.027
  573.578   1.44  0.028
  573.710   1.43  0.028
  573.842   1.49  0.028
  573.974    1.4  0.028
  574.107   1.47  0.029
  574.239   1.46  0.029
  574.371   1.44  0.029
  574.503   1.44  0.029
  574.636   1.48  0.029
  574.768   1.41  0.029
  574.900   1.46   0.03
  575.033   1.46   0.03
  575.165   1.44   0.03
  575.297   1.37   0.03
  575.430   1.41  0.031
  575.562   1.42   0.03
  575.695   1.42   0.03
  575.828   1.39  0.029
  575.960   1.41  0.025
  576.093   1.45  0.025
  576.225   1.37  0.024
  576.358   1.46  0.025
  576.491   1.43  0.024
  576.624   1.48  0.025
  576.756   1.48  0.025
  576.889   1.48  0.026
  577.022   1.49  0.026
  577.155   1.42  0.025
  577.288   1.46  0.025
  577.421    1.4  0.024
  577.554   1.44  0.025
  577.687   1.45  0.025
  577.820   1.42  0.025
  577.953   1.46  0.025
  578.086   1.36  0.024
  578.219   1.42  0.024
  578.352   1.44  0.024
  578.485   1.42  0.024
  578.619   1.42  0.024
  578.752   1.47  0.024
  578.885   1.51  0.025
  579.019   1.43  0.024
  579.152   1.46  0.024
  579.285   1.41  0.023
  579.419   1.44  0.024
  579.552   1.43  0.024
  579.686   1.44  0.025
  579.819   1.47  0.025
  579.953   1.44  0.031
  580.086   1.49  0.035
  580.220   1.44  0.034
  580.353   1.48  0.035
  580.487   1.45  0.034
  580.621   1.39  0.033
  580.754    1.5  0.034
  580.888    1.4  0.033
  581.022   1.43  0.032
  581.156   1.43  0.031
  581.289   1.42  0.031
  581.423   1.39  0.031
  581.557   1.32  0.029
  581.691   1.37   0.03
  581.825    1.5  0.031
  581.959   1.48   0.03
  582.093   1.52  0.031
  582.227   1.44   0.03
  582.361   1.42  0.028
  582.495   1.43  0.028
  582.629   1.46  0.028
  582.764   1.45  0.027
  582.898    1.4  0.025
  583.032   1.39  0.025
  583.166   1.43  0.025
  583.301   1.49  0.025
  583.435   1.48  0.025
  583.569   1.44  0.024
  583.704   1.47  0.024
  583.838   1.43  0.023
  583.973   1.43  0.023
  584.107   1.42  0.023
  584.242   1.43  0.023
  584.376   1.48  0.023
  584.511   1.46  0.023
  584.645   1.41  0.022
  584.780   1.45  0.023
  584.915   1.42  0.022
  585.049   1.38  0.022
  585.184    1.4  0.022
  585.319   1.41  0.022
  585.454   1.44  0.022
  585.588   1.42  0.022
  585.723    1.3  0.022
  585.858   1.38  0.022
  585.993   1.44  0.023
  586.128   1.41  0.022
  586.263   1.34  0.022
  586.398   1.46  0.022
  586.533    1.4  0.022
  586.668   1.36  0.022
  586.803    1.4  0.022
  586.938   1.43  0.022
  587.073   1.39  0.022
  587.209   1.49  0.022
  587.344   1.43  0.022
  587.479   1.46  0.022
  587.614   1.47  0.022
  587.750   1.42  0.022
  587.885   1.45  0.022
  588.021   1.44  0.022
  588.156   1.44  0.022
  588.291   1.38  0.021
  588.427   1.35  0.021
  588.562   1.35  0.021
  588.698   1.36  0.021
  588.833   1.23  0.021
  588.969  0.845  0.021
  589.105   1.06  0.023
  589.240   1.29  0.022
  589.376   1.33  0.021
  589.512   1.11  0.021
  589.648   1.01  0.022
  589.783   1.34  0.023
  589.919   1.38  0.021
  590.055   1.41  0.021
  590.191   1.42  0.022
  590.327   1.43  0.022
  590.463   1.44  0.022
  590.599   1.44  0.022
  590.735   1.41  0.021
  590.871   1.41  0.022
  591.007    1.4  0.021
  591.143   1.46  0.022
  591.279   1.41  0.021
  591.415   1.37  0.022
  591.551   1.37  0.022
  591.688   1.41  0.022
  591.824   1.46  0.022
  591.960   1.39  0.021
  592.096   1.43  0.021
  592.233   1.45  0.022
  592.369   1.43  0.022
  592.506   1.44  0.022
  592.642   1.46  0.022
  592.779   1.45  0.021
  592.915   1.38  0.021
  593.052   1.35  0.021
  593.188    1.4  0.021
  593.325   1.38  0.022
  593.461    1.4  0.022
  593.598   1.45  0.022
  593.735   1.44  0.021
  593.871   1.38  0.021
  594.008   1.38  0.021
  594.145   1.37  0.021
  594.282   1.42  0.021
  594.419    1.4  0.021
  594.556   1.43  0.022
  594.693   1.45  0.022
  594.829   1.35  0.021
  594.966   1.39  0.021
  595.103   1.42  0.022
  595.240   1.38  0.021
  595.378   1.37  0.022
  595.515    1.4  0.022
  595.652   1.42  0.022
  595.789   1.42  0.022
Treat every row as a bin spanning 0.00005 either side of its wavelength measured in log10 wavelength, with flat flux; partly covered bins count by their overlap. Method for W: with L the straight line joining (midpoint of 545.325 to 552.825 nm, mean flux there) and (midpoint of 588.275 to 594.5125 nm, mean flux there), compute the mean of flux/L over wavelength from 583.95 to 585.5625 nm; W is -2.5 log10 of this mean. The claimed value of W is -0.04 mag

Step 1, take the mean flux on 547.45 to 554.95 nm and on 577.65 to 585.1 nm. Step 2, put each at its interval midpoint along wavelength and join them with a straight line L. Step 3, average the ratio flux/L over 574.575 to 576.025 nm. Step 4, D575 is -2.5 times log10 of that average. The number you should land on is 0.01 mag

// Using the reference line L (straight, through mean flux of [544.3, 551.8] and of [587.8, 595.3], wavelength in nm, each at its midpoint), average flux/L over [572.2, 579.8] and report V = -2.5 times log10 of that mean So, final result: -0.03 mag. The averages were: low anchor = 1.44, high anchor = 1.37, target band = 1.44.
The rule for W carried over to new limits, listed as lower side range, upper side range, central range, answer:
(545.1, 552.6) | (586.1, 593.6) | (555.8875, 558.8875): 0.001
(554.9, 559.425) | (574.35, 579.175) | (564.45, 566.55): 0.015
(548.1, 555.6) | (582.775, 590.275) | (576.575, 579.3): -0.036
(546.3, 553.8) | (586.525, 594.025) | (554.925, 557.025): -0.009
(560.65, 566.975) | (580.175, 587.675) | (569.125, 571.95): 0.007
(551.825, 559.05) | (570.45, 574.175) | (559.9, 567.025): 0.004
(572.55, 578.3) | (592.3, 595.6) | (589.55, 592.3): 0.016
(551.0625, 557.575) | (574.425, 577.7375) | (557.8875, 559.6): 0.031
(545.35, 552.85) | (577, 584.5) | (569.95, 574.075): 0.011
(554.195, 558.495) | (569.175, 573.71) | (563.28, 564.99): -0.014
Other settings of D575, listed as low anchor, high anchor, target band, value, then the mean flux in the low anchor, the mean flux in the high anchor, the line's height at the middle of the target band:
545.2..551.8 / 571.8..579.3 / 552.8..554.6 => -0.018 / 1.44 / 1.44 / 1.44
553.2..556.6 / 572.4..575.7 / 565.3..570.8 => 0.014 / 1.47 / 1.43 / 1.44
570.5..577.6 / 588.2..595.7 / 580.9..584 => -0.025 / 1.43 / 1.37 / 1.4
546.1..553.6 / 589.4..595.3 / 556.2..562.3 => 0.011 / 1.44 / 1.39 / 1.43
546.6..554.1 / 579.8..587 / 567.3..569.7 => -0.001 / 1.45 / 1.43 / 1.44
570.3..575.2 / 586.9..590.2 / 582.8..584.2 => -0.060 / 1.43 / 1.33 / 1.36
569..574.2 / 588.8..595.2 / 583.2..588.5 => -0.028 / 1.43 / 1.37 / 1.39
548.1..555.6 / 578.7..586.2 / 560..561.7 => 0.021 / 1.45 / 1.43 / 1.45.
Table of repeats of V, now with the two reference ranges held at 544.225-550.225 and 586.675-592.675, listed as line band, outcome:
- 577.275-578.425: -0.03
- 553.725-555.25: -0.04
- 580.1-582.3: -0.04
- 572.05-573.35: -0.02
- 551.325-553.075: 0.01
